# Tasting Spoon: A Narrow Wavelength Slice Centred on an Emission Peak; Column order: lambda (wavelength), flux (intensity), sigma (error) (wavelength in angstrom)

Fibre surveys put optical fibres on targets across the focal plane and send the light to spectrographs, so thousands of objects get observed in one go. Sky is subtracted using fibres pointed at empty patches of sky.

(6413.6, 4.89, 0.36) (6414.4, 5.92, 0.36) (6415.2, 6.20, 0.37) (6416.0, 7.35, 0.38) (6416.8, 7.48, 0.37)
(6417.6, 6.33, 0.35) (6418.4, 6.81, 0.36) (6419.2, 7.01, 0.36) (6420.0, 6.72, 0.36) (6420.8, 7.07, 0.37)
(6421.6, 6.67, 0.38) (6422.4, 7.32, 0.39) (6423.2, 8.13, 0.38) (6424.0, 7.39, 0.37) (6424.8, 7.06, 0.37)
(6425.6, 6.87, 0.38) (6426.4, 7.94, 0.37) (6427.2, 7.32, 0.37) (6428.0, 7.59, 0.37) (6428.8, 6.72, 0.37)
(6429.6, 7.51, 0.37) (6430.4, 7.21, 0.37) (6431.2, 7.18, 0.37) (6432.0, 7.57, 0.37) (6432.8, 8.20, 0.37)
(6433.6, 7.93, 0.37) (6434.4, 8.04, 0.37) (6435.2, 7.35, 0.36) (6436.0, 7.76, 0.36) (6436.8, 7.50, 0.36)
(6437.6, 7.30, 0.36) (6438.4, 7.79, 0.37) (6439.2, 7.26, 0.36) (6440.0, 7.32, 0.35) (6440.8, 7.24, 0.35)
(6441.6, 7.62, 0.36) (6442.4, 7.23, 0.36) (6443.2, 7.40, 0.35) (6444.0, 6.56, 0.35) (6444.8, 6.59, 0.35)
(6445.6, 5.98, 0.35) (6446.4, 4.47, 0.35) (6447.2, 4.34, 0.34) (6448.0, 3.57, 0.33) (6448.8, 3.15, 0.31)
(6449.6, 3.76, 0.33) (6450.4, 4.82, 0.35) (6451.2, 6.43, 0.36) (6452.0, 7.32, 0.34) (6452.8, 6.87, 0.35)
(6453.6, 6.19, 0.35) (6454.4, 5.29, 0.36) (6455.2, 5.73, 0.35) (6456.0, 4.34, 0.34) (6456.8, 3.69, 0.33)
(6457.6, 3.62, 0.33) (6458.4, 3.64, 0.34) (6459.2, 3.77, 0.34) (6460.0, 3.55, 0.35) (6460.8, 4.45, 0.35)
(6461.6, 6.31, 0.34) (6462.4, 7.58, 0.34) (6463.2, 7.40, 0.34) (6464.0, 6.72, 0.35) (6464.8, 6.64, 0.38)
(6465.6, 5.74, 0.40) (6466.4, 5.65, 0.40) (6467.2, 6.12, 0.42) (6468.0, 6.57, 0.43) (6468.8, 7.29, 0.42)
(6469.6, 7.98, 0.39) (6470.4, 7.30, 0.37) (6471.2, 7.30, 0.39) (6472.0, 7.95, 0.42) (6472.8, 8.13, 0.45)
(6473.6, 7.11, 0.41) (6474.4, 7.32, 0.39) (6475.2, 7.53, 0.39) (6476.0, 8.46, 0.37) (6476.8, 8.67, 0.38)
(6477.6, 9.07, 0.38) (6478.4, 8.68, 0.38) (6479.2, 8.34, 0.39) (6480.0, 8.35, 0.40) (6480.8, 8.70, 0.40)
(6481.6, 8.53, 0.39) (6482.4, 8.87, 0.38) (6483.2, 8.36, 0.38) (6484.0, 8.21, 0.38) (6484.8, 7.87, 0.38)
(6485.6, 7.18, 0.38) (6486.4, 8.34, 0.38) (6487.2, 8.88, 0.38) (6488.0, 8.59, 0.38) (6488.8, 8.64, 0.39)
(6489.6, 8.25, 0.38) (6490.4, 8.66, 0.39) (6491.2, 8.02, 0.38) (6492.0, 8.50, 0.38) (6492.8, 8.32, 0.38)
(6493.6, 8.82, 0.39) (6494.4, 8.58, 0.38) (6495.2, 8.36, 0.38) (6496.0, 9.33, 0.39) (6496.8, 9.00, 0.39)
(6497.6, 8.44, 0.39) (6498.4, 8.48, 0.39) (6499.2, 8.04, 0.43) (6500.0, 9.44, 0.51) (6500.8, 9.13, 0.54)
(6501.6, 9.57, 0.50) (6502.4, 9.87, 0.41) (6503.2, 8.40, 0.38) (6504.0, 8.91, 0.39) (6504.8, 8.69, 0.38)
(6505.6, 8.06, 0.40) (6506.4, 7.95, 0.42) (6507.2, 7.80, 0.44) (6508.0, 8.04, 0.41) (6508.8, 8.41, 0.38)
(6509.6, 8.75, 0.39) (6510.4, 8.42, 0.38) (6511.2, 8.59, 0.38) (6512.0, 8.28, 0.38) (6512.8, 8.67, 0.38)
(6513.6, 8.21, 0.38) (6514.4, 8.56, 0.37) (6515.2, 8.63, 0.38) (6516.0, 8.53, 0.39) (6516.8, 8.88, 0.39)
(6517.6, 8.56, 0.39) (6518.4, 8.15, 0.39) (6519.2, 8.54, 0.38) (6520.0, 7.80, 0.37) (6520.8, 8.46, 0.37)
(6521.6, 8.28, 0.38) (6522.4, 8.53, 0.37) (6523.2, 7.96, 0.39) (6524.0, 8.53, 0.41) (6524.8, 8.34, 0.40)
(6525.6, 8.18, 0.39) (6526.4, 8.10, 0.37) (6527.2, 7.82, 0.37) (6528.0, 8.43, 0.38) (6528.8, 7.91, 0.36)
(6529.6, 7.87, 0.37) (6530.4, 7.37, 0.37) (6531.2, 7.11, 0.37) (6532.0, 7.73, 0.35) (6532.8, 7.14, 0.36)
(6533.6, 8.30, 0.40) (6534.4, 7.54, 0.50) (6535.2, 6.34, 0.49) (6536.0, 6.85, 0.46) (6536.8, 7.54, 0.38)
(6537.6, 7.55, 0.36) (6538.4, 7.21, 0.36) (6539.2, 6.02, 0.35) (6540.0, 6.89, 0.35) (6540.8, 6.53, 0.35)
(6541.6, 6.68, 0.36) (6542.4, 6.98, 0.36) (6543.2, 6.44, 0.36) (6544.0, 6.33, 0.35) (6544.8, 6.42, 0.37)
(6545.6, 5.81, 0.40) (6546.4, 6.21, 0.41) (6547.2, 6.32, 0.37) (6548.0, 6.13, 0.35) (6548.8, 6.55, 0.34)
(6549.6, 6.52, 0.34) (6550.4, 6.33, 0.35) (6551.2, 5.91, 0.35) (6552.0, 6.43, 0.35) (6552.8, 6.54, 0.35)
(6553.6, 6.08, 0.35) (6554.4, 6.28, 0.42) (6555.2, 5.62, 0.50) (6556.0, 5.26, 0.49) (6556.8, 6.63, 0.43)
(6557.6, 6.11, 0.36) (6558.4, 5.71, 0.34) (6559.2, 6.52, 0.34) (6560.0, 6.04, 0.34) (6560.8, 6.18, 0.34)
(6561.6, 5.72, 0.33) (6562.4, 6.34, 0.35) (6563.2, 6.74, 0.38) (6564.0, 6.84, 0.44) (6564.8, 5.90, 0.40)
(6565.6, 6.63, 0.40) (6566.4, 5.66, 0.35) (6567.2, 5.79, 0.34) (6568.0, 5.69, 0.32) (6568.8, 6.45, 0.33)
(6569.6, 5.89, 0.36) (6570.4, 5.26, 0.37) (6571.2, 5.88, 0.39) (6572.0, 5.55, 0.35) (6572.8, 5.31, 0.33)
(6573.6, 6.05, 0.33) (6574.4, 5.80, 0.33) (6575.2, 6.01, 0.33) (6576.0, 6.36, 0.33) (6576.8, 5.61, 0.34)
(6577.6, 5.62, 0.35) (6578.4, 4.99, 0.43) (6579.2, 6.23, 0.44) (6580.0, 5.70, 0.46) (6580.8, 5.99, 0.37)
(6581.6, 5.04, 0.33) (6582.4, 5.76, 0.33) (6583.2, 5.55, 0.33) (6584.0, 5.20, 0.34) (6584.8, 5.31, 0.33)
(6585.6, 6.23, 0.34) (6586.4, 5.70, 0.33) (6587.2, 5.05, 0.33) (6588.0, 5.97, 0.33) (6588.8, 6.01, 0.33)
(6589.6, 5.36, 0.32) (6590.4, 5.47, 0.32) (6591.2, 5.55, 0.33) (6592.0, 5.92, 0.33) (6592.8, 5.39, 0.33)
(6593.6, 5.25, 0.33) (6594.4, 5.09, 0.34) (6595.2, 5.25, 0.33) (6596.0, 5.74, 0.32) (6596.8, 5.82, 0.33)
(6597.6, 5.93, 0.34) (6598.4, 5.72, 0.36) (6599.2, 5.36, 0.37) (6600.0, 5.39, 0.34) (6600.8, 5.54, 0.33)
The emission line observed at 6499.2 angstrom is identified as C IV 1549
